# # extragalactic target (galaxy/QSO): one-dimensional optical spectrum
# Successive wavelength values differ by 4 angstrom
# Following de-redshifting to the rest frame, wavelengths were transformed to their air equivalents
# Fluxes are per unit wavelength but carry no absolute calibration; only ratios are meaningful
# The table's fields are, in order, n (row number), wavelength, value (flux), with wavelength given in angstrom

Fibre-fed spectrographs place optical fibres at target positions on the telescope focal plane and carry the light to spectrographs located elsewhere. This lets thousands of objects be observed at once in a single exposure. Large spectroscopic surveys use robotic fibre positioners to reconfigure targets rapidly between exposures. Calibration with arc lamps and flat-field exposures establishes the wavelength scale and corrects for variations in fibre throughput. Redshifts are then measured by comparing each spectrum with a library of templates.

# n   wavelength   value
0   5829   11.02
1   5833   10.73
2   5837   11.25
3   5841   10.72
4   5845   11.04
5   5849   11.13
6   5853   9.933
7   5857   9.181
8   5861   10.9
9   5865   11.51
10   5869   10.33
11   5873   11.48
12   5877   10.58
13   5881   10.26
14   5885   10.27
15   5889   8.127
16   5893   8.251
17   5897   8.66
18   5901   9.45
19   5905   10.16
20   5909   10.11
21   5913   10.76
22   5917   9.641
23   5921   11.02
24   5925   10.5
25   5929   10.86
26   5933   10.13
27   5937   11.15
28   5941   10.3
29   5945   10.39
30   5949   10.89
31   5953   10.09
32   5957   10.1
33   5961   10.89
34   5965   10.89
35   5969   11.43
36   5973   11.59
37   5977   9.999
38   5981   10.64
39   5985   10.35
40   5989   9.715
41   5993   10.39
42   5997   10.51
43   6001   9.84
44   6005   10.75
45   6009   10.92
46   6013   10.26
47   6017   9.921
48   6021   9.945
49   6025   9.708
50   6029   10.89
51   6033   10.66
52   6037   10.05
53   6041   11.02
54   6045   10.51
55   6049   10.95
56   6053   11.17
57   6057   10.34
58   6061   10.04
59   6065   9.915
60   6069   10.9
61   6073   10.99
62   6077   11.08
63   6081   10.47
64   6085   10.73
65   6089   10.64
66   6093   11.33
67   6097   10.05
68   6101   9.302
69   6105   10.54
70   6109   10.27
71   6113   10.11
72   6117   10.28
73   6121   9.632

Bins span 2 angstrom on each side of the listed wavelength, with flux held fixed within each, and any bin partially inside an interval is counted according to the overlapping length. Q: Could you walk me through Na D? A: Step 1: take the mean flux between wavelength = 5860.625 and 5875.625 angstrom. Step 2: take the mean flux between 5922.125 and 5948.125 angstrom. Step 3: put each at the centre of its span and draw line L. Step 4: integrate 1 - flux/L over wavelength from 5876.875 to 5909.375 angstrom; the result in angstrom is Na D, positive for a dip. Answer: 4.26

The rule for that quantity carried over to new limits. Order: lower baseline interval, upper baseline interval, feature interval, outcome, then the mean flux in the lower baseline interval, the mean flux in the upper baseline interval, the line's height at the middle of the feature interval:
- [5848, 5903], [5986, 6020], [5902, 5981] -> -3.3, 9.98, 10.3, 10.1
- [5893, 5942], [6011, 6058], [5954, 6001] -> -1.1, 10.1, 10.5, 10.3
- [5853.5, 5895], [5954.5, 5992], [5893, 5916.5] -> 1.3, 10.1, 10.6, 10.2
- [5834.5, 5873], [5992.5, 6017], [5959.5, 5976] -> -1.0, 10.7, 10.4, 10.5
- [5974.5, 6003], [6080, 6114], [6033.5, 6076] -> -1.1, 10.2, 10.4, 10.3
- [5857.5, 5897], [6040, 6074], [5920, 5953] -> -1.1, 10.1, 10.6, 10.3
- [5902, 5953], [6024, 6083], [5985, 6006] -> 0.6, 10.5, 10.6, 10.5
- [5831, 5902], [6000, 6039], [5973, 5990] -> -0.1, 10.2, 10.3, 10.3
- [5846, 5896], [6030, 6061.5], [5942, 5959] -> 0.0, 10.2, 10.6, 10.4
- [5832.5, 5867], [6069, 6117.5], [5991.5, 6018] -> 0.5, 10.7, 10.5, 10.6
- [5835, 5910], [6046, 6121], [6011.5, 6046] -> 0.3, 10.2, 10.5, 10.4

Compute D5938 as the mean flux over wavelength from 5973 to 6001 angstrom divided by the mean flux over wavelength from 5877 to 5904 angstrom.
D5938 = 1.11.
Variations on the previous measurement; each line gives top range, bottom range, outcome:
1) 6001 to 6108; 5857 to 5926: 1.04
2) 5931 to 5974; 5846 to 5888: 1.02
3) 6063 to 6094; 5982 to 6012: 1.04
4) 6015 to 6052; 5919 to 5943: 0.98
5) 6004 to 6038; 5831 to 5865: 0.97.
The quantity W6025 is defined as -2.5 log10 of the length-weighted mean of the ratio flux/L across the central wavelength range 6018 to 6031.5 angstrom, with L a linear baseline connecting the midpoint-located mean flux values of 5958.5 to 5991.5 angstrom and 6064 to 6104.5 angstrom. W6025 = 0.05 mag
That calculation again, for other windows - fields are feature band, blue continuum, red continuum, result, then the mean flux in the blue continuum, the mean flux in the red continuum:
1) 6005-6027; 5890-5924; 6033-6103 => 0.01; 9.73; 10.6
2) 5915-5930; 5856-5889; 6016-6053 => 0.00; 10.5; 10.5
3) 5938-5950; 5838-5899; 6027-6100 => -0.02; 10.2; 10.6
